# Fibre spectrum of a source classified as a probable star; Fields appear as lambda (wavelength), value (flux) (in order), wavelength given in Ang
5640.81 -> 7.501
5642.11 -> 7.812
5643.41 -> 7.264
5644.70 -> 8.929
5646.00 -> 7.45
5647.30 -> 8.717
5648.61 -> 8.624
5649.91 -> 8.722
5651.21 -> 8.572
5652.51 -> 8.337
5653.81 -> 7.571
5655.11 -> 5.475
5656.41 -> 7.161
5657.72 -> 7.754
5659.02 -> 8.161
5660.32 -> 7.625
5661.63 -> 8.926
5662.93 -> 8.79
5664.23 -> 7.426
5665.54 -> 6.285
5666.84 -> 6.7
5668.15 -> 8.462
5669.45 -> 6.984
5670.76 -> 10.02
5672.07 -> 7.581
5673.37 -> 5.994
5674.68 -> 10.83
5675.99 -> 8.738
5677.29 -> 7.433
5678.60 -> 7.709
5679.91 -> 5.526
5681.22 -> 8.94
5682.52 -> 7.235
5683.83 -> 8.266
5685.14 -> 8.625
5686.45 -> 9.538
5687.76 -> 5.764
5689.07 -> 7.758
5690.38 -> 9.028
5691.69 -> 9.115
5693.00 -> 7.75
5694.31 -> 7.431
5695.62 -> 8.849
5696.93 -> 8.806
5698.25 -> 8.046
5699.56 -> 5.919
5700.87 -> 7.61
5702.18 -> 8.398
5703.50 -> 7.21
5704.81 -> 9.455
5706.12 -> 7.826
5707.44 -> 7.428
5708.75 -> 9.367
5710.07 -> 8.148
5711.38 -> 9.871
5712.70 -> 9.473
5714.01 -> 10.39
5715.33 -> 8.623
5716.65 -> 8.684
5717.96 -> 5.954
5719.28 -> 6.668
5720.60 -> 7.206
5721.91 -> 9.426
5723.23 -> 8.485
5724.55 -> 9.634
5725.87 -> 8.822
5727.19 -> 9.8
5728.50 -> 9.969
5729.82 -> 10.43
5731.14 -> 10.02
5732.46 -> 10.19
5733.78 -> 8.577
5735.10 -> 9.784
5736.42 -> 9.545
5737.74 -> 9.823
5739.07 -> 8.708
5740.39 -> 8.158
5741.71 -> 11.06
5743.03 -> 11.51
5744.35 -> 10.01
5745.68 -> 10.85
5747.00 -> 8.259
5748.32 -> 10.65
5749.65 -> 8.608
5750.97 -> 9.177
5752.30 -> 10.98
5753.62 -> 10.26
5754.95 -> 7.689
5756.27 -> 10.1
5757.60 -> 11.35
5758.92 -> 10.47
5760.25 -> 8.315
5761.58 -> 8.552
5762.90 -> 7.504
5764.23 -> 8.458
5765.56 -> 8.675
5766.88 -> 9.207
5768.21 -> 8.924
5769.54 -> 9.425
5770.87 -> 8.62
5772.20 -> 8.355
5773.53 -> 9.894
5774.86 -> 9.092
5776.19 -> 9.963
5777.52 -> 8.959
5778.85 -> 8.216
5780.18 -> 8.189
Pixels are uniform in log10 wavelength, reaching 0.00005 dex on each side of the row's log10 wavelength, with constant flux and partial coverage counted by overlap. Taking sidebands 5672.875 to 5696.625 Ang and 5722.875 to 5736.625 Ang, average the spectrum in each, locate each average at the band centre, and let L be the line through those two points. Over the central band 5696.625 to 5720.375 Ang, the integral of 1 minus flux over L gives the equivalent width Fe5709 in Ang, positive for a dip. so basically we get 1.8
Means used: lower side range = 8.06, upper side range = 9.6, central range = 8.19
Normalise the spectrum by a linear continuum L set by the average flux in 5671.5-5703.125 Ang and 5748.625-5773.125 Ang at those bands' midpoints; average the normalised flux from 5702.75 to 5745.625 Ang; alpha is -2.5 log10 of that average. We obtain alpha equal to -0.06 mag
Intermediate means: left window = 7.95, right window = 9.18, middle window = 9.09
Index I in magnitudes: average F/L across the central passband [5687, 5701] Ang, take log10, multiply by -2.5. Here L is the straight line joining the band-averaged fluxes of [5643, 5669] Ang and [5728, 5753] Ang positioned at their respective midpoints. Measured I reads 0.12 mag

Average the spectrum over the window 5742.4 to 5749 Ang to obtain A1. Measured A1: 10.2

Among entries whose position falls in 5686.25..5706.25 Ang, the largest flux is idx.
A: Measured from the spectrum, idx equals 9.538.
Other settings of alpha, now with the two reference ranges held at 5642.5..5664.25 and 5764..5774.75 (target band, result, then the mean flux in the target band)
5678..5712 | 0.037 mag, 8.06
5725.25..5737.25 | -0.124 mag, 9.69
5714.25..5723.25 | 0.080 mag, 7.93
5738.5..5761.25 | -0.112 mag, 9.76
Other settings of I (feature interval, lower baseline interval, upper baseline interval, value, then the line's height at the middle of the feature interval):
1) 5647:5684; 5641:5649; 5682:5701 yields 0.024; 8.04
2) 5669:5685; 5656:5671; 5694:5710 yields -0.011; 7.89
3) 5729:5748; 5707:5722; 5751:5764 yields -0.095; 8.98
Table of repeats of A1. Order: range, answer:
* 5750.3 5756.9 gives 9.64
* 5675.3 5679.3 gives 7.96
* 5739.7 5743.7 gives 10.3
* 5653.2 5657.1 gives 6.73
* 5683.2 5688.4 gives 8.05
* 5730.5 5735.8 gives 9.64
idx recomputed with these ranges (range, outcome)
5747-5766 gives 11.35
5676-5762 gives 11.51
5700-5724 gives 10.39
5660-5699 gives 10.83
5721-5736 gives 10.43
